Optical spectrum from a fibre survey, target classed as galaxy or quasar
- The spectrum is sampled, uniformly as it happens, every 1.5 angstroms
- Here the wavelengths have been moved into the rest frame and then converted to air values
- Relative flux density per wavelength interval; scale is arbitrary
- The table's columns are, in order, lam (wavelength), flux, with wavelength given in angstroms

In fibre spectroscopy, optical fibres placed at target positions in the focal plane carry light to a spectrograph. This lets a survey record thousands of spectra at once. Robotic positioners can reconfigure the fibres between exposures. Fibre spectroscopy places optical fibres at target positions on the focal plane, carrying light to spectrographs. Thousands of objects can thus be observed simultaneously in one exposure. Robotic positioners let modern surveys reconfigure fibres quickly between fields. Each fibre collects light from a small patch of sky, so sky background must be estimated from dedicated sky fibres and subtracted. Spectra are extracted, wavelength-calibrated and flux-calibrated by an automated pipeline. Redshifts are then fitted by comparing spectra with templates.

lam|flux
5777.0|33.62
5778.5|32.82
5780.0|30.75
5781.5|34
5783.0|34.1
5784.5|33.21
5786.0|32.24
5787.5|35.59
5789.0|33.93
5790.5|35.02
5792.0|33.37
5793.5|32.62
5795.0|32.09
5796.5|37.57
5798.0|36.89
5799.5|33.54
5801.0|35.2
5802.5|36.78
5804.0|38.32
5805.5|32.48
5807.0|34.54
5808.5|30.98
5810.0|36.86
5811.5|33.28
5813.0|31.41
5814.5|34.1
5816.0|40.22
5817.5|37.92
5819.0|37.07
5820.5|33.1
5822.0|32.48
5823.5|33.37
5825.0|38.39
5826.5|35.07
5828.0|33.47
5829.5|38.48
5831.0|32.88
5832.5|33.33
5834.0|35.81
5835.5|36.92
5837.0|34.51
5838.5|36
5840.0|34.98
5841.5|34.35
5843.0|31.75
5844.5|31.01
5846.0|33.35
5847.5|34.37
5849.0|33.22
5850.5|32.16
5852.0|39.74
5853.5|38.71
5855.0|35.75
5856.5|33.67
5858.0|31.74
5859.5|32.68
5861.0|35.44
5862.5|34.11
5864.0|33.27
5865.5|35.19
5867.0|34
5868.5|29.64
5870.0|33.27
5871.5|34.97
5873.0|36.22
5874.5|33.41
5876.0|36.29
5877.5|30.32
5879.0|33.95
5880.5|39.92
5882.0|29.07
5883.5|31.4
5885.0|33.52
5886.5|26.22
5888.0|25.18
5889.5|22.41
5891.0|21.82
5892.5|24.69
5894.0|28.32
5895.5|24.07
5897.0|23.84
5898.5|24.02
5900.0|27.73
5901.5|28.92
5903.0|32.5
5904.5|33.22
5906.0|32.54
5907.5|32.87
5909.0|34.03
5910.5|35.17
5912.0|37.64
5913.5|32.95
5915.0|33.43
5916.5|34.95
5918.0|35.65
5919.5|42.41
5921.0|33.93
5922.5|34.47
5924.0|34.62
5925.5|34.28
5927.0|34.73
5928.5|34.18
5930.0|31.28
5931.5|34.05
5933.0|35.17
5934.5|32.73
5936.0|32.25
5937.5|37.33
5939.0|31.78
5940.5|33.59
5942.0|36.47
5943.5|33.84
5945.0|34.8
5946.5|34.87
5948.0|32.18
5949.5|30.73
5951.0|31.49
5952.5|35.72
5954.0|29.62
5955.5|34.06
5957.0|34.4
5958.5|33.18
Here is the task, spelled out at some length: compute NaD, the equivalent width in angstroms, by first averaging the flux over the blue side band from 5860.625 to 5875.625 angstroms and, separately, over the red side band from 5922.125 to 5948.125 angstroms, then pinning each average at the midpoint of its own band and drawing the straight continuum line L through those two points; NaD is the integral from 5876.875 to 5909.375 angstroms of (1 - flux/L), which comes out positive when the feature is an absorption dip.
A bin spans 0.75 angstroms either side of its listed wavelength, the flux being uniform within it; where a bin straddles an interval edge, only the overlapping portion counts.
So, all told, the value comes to 4.7 angstroms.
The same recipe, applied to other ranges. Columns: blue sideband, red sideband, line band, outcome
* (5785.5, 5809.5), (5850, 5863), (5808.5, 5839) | -0.37 angstroms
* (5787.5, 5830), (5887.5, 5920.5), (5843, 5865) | -0.91 angstroms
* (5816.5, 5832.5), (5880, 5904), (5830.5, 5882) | -4.37 angstroms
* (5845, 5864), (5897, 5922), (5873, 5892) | 1.85 angstroms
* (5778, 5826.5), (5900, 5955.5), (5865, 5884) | 0.25 angstroms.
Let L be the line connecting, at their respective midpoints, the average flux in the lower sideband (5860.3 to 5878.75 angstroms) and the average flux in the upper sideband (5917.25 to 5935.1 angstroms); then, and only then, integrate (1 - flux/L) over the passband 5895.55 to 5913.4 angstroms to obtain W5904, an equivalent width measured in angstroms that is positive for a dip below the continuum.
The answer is 1.83 angstroms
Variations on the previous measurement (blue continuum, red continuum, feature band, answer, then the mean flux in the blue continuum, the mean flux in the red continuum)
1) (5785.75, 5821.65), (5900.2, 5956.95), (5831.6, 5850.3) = 0.2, 34.8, 33.9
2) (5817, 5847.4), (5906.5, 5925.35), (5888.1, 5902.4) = 4.0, 34.7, 35.1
